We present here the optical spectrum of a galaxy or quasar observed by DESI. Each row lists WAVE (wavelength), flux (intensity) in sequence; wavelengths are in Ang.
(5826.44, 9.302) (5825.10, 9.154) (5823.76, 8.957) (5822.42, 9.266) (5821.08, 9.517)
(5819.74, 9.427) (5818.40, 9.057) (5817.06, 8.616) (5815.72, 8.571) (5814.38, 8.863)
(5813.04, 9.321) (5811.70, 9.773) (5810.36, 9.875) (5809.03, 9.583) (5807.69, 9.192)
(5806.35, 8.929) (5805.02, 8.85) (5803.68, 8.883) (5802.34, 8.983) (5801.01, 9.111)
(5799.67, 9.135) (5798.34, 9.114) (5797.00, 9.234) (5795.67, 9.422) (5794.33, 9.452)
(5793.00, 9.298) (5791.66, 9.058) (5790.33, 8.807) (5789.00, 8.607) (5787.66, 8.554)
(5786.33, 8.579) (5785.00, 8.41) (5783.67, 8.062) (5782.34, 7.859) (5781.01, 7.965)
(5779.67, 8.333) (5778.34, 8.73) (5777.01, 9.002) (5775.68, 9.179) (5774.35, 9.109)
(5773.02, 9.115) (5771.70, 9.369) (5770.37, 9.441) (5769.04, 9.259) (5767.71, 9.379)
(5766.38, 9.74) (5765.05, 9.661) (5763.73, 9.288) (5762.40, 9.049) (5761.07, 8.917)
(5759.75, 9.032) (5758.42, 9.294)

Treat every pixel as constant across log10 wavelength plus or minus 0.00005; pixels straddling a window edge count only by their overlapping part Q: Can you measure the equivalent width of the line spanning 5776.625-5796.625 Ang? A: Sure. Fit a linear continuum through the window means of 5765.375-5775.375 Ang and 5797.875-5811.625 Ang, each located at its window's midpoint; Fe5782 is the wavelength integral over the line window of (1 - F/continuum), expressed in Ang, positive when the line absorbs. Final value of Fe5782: 1.3 Ang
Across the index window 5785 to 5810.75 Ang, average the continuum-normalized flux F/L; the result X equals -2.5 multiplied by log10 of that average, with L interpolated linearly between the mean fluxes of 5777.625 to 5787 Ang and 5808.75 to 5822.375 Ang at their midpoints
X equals -0.04 mag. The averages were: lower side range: 8.28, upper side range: 9.25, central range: 9.06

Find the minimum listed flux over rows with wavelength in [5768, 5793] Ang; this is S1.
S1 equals 7.859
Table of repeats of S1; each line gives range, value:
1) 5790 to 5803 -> 8.807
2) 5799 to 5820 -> 8.571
